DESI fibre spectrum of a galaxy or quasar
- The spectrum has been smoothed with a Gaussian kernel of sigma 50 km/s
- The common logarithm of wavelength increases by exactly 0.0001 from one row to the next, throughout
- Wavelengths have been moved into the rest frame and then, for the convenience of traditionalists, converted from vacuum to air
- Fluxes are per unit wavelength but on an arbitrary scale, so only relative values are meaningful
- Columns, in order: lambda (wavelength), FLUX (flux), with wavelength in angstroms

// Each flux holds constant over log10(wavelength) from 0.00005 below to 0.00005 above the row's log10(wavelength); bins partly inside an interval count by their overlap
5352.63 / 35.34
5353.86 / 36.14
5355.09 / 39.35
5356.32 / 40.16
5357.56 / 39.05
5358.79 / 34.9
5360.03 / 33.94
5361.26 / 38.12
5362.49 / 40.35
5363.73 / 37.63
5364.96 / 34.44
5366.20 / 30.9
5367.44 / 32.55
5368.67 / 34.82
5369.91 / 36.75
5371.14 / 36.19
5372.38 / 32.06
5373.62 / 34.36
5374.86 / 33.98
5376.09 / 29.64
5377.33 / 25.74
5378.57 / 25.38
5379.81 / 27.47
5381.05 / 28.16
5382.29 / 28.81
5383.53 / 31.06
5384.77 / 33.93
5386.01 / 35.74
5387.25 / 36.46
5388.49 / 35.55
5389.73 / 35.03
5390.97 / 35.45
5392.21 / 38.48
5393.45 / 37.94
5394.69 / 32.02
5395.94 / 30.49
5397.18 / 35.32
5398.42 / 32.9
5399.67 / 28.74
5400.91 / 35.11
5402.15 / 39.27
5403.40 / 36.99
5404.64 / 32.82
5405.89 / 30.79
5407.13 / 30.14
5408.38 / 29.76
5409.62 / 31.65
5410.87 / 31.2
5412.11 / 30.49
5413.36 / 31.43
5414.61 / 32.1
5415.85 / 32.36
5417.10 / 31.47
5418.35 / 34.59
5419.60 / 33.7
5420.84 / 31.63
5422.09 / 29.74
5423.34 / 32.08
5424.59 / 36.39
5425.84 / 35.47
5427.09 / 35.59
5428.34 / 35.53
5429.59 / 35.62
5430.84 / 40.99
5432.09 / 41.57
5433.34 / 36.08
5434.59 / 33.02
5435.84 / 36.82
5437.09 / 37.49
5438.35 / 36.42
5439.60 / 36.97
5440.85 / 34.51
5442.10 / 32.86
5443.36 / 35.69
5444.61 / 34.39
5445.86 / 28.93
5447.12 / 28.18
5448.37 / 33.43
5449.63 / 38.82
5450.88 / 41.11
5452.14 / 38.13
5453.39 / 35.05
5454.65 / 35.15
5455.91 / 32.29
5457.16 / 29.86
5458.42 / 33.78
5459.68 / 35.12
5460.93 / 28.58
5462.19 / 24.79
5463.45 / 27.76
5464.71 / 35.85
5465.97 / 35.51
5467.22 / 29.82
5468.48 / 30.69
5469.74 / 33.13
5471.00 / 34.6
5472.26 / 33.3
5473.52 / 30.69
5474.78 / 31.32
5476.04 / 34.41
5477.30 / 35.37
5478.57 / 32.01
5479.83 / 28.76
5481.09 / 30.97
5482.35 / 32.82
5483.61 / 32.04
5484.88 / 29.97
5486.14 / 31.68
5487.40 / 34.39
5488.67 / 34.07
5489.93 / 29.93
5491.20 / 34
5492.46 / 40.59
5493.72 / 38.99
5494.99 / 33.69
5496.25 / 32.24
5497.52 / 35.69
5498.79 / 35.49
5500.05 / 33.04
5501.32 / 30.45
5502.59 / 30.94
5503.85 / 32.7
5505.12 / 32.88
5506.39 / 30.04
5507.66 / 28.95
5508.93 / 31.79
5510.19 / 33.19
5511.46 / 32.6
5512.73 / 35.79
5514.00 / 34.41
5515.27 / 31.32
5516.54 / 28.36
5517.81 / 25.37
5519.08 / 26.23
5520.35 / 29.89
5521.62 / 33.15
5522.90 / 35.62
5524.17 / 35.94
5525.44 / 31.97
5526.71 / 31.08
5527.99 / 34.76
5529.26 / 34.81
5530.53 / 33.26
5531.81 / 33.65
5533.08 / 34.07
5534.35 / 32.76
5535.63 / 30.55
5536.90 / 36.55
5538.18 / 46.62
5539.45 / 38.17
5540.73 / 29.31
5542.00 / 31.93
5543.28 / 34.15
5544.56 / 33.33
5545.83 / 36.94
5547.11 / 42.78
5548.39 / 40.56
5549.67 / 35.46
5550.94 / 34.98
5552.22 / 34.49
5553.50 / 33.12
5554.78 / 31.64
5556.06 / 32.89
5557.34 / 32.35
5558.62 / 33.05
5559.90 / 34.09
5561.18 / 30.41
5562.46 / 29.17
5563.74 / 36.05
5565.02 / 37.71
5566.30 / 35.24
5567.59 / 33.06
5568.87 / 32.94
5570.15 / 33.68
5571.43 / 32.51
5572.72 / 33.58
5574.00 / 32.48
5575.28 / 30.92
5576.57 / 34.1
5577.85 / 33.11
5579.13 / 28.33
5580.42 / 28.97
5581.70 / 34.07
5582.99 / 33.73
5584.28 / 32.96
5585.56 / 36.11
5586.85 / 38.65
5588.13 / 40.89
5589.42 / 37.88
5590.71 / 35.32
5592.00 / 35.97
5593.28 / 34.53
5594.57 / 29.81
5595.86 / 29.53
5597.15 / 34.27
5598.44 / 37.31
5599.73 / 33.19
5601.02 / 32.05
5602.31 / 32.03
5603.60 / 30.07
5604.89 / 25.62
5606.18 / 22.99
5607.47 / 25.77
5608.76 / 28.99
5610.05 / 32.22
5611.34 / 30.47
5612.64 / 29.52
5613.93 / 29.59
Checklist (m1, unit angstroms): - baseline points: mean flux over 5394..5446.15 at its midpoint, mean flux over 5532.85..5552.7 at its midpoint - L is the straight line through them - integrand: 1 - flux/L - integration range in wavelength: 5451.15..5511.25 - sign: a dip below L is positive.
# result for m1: 3.6 angstroms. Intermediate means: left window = 33.9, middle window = 32.7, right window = 35.8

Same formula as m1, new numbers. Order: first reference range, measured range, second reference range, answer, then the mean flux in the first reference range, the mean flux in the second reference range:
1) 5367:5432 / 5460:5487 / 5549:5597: 1.4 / 33.2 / 33.6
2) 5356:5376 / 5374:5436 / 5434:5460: 3.2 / 35.4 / 34.7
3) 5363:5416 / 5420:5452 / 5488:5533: -2.3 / 32.9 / 32.8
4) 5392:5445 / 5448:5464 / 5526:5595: 0.4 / 34.1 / 34.3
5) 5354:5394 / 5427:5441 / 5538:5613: -1.2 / 34.2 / 33.4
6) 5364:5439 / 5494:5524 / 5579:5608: 0.9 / 33.5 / 32.7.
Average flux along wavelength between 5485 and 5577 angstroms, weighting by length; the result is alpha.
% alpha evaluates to 33.5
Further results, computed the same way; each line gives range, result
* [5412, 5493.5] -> 33.6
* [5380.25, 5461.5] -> 34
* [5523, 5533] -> 33.8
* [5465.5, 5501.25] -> 33.1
